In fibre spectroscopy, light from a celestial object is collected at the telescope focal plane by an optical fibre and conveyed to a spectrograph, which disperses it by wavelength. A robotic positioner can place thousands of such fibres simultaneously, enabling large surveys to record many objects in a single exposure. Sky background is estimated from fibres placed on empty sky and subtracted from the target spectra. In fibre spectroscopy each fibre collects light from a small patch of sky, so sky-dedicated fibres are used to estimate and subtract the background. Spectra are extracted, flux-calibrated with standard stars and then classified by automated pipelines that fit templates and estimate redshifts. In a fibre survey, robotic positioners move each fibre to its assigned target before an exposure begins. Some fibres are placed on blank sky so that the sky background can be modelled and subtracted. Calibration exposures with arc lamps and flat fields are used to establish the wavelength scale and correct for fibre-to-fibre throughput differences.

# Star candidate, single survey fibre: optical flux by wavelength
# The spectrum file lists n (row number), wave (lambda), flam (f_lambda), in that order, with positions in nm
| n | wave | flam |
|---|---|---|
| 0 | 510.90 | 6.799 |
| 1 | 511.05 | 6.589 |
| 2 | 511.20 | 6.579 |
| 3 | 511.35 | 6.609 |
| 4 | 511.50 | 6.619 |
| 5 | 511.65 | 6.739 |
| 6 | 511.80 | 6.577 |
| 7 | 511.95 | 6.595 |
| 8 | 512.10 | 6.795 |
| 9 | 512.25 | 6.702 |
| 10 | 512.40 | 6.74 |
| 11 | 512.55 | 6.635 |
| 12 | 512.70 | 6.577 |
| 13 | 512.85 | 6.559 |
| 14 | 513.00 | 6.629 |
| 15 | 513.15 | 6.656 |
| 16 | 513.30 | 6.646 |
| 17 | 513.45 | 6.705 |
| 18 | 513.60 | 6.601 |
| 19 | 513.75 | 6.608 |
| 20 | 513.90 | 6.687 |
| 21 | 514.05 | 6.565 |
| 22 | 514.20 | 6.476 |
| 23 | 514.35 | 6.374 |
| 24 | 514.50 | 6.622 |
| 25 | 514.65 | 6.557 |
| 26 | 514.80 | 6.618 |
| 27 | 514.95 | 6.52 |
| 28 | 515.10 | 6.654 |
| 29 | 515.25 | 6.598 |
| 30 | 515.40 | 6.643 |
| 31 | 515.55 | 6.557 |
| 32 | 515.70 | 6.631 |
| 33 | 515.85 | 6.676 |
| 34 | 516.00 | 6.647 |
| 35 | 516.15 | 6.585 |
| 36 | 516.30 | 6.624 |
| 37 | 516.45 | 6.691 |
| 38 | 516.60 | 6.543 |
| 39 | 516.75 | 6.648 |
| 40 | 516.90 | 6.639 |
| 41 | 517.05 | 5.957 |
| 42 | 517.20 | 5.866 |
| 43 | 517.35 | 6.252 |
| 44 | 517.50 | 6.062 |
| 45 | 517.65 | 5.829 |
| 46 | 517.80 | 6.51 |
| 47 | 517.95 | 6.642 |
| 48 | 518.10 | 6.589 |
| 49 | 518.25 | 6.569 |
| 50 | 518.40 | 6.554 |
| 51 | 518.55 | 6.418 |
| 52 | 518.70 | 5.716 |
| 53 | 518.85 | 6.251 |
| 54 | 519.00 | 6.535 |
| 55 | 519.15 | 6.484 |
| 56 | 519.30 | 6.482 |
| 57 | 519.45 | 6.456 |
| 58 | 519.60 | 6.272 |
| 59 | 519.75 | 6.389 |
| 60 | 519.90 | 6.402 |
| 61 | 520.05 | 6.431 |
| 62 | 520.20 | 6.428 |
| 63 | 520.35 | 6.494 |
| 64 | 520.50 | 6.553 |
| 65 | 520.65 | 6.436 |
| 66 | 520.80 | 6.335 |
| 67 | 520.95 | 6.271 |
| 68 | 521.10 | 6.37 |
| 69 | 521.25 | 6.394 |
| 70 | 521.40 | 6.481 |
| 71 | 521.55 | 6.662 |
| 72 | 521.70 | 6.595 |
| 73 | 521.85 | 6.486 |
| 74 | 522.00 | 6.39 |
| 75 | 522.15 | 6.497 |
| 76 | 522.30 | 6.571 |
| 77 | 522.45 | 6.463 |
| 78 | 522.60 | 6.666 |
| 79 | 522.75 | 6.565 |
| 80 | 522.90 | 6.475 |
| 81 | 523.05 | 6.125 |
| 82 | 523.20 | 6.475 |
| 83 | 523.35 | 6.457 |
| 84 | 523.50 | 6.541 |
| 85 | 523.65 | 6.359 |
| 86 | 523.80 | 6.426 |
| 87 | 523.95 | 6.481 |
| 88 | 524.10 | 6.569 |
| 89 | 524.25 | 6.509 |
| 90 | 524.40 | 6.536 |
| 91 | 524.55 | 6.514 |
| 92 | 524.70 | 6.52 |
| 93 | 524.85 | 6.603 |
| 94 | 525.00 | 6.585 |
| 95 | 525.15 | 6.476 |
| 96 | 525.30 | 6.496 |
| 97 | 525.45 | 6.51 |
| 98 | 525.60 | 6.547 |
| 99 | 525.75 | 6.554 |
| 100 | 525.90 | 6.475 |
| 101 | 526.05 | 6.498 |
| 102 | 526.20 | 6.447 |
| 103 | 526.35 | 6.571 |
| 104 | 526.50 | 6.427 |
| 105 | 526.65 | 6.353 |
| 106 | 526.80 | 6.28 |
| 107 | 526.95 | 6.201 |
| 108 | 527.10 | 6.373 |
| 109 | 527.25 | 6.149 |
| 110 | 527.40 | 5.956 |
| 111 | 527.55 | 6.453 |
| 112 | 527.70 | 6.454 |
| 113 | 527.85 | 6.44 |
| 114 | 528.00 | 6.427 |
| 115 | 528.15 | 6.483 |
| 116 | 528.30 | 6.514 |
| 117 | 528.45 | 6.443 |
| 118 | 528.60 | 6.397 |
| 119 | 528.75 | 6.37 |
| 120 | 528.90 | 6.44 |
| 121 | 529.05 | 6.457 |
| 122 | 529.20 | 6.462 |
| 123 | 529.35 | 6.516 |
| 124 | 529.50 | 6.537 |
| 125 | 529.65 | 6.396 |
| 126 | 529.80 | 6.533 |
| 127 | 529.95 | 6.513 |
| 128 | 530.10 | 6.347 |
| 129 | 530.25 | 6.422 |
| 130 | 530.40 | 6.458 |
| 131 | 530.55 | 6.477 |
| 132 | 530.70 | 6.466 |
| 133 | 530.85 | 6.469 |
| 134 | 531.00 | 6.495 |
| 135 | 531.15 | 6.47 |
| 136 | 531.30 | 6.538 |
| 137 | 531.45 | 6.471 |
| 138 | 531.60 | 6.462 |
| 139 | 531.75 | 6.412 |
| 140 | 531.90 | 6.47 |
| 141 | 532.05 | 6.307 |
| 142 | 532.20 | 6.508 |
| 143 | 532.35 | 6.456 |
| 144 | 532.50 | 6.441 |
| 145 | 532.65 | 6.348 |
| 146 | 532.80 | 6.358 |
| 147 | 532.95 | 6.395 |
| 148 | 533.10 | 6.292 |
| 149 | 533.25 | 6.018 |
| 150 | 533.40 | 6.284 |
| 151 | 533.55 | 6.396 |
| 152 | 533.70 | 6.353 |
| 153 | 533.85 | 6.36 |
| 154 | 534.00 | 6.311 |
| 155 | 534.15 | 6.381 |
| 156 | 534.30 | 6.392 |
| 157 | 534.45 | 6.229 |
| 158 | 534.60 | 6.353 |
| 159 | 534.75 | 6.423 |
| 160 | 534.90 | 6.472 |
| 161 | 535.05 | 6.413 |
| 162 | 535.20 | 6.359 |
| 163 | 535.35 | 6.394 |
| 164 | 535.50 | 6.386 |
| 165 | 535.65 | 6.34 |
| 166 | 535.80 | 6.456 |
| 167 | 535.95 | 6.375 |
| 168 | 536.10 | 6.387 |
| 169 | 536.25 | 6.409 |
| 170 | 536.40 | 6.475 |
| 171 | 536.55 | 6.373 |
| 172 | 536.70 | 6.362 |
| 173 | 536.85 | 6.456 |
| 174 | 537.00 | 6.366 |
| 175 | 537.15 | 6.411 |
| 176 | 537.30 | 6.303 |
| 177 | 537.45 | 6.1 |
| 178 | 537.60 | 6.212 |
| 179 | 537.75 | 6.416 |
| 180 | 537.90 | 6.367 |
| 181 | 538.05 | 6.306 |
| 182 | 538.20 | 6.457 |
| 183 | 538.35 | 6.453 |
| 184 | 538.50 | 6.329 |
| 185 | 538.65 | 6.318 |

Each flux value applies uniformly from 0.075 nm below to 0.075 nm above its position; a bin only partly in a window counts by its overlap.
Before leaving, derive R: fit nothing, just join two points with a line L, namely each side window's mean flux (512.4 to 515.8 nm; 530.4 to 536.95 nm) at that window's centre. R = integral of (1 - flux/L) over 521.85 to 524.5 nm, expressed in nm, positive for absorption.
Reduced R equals 0.011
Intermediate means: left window 6.6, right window 6.4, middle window 6.48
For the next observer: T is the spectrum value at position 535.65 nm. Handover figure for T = 6.34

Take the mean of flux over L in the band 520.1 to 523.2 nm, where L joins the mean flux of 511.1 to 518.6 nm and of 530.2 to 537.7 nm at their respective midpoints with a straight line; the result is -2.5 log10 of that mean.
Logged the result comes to 0.005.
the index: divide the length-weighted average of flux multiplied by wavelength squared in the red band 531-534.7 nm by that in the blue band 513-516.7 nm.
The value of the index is 1.03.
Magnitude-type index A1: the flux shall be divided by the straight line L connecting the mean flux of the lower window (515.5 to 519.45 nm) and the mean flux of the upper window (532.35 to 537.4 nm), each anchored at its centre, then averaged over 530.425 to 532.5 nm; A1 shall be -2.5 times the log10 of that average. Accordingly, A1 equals -0.01 mag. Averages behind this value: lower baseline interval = 6.42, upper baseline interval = 6.37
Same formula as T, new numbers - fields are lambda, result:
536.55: 6.373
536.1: 6.387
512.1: 6.795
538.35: 6.453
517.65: 5.829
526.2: 6.447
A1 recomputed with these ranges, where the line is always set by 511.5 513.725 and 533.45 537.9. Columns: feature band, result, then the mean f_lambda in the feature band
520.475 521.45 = 0.026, 6.4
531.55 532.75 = -0.002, 6.42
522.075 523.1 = 0.007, 6.49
